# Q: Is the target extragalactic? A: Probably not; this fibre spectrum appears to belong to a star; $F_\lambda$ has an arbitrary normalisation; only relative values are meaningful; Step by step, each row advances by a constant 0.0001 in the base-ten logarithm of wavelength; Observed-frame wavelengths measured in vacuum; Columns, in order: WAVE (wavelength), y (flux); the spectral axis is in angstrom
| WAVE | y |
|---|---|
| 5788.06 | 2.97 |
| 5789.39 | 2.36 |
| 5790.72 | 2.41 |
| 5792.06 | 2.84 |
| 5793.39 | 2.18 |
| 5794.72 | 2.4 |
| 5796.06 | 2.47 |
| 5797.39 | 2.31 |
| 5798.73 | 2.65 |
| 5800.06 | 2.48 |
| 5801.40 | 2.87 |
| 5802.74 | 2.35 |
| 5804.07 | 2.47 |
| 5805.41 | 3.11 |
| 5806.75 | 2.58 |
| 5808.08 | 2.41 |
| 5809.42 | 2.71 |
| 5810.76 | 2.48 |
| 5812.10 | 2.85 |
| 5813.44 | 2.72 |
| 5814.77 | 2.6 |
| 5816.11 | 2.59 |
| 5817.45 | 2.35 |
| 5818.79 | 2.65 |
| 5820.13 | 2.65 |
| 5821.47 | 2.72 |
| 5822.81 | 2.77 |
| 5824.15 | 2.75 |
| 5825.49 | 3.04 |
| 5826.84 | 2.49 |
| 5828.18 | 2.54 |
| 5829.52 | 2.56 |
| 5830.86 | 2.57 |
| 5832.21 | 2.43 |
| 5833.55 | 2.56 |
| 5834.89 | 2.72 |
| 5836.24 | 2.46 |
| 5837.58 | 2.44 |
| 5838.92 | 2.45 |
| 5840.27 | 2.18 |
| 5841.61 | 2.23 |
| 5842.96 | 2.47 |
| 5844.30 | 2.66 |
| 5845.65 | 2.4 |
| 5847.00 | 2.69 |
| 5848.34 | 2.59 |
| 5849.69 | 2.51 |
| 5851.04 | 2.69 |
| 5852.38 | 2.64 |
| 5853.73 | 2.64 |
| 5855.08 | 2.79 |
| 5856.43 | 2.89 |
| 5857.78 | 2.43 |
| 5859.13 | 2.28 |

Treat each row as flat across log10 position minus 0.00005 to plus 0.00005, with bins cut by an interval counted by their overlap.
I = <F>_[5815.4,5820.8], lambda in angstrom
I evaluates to 2.56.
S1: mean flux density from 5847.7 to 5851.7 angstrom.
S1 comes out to 2.59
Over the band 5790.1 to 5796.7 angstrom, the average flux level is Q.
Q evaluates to 2.46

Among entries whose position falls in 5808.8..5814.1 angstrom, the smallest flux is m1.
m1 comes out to 2.48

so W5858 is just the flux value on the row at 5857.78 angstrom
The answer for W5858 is 2.43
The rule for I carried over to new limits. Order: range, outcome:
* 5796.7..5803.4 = 2.53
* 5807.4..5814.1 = 2.63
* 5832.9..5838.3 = 2.55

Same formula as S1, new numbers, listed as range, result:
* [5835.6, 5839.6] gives 2.45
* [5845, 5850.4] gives 2.55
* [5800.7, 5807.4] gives 2.67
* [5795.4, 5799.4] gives 2.48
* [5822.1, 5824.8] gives 2.76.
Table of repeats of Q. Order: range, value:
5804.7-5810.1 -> 2.7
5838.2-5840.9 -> 2.32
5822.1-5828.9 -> 2.72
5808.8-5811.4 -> 2.59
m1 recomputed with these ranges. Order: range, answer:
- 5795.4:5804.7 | 2.31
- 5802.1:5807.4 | 2.35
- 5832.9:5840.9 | 2.18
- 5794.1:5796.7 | 2.4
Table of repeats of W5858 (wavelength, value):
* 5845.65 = 2.4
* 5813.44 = 2.72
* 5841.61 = 2.23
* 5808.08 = 2.41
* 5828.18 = 2.54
